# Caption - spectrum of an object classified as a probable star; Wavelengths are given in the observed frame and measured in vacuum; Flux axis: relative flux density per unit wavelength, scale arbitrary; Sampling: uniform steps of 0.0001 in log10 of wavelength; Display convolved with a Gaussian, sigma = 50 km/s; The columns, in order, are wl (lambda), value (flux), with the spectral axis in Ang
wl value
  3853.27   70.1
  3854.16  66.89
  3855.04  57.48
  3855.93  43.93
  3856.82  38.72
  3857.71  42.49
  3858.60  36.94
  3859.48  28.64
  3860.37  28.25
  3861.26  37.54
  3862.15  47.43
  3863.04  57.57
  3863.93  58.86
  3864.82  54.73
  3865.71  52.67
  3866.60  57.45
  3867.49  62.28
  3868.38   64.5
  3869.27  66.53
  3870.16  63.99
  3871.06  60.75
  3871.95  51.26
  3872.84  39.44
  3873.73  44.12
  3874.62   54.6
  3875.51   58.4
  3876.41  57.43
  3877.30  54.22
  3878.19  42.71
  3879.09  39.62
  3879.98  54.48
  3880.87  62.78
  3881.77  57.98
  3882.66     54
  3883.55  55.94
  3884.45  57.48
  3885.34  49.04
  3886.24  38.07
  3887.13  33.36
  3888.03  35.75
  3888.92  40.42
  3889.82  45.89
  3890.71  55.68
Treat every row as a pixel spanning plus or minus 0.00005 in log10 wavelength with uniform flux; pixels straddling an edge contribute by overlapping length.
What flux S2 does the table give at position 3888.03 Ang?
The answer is 35.75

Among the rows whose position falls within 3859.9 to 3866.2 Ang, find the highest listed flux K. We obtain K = 58.86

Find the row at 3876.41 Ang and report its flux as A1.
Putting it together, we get 57.43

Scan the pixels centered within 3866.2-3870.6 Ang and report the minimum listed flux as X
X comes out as 57.45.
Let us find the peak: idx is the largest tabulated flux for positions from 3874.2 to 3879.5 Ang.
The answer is 58.4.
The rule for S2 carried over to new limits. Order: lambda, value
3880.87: 62.78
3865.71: 52.67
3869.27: 66.53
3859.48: 28.64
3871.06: 60.75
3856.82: 38.72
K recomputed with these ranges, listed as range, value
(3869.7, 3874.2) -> 63.99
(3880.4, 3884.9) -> 62.78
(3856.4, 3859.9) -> 42.49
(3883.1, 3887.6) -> 57.48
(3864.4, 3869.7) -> 66.53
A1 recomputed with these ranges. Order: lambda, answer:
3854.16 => 66.89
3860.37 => 28.25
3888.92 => 40.42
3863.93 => 58.86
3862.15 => 47.43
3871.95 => 51.26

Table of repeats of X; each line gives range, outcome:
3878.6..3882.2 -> 39.62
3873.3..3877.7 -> 44.12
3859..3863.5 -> 28.25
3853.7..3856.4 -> 43.93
